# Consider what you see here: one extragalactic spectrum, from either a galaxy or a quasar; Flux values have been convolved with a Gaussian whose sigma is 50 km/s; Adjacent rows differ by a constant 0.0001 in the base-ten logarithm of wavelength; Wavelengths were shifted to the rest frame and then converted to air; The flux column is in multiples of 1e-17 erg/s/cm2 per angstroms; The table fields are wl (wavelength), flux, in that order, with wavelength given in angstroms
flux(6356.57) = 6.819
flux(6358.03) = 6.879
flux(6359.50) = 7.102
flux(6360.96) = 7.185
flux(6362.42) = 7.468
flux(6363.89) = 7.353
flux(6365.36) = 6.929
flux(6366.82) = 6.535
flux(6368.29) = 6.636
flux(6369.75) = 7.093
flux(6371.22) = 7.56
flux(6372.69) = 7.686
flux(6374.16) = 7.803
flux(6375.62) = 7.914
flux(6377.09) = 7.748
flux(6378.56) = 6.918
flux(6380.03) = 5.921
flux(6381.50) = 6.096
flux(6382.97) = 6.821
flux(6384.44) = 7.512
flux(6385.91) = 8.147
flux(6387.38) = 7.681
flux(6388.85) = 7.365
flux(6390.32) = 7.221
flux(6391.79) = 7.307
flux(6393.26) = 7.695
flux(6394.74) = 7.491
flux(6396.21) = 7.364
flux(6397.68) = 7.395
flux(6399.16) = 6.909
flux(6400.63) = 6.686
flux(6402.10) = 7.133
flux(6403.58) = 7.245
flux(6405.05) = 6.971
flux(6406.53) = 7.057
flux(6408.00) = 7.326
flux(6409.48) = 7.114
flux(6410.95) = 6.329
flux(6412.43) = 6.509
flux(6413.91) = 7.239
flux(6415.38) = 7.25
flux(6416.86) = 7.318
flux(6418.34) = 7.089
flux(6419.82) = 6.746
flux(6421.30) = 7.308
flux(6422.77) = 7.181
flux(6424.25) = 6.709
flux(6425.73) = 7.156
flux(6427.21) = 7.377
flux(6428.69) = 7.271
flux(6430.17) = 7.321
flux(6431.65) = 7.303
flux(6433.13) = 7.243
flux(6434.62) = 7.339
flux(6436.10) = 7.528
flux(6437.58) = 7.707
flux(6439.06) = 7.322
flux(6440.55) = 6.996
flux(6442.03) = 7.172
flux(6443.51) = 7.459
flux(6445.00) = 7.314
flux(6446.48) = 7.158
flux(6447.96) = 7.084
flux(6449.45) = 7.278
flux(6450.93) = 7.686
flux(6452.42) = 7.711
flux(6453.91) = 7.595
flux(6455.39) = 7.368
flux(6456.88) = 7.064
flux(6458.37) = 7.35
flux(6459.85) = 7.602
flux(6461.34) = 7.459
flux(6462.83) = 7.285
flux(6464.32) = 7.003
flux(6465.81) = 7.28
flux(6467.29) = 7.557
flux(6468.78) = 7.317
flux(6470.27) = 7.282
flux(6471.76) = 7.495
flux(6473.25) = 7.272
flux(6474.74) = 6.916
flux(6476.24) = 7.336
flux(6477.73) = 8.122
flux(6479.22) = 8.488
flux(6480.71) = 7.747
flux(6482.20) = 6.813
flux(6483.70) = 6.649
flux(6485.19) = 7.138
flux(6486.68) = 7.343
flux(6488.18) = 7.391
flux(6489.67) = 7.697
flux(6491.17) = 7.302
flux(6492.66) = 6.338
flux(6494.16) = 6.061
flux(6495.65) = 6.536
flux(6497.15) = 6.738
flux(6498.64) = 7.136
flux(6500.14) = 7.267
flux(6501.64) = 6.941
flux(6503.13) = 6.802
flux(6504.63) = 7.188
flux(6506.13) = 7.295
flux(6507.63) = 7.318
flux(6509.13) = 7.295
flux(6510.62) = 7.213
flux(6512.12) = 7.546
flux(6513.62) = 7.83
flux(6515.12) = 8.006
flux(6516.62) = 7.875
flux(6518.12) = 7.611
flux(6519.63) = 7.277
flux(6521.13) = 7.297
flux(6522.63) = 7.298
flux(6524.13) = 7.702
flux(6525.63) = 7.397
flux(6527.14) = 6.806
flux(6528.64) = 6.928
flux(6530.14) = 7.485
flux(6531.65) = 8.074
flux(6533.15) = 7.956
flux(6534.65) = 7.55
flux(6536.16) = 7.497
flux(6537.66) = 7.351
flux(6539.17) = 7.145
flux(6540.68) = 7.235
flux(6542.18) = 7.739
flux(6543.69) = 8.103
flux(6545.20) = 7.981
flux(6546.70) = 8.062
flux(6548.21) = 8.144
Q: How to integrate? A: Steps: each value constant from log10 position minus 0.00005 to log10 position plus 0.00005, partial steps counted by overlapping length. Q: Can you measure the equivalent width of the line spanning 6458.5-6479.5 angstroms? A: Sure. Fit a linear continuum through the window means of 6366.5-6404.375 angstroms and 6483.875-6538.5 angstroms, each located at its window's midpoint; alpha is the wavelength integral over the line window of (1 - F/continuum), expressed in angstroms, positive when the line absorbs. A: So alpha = -0.5 angstroms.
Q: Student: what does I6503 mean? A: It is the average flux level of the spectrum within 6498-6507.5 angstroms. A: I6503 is 7.11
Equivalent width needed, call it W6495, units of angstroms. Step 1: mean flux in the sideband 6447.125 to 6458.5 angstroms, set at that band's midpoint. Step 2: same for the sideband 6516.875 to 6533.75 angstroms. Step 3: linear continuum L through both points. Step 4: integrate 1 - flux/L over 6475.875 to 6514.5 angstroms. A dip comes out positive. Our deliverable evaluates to 1.08 angstroms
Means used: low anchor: 7.39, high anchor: 7.45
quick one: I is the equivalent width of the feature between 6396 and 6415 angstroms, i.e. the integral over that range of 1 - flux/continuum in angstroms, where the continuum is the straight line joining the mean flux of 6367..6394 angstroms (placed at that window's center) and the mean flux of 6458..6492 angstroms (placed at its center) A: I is 0.7 angstroms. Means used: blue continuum 7.27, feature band 7.02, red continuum 7.38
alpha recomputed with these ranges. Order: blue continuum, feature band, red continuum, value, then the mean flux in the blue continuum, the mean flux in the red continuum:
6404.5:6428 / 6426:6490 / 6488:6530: -2.17 angstroms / 7.04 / 7.22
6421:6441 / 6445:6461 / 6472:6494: -0.24 angstroms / 7.27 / 7.29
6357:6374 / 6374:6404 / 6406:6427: -0.64 angstroms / 7.15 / 7.03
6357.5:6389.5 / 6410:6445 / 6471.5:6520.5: 0.28 angstroms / 7.2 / 7.27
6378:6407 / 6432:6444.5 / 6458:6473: -0.10 angstroms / 7.15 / 7.36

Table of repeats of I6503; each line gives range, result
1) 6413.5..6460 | 7.29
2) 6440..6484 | 7.37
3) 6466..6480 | 7.53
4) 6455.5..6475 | 7.31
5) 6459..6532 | 7.3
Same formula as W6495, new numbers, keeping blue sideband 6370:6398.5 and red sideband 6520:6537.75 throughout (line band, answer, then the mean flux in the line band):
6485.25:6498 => 0.8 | 6.94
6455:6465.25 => 0.1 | 7.3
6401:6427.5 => 1.1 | 7.05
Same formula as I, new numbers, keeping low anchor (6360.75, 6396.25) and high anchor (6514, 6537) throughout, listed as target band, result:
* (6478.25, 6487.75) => 0.1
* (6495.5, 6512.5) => 0.8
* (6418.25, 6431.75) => 0.4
